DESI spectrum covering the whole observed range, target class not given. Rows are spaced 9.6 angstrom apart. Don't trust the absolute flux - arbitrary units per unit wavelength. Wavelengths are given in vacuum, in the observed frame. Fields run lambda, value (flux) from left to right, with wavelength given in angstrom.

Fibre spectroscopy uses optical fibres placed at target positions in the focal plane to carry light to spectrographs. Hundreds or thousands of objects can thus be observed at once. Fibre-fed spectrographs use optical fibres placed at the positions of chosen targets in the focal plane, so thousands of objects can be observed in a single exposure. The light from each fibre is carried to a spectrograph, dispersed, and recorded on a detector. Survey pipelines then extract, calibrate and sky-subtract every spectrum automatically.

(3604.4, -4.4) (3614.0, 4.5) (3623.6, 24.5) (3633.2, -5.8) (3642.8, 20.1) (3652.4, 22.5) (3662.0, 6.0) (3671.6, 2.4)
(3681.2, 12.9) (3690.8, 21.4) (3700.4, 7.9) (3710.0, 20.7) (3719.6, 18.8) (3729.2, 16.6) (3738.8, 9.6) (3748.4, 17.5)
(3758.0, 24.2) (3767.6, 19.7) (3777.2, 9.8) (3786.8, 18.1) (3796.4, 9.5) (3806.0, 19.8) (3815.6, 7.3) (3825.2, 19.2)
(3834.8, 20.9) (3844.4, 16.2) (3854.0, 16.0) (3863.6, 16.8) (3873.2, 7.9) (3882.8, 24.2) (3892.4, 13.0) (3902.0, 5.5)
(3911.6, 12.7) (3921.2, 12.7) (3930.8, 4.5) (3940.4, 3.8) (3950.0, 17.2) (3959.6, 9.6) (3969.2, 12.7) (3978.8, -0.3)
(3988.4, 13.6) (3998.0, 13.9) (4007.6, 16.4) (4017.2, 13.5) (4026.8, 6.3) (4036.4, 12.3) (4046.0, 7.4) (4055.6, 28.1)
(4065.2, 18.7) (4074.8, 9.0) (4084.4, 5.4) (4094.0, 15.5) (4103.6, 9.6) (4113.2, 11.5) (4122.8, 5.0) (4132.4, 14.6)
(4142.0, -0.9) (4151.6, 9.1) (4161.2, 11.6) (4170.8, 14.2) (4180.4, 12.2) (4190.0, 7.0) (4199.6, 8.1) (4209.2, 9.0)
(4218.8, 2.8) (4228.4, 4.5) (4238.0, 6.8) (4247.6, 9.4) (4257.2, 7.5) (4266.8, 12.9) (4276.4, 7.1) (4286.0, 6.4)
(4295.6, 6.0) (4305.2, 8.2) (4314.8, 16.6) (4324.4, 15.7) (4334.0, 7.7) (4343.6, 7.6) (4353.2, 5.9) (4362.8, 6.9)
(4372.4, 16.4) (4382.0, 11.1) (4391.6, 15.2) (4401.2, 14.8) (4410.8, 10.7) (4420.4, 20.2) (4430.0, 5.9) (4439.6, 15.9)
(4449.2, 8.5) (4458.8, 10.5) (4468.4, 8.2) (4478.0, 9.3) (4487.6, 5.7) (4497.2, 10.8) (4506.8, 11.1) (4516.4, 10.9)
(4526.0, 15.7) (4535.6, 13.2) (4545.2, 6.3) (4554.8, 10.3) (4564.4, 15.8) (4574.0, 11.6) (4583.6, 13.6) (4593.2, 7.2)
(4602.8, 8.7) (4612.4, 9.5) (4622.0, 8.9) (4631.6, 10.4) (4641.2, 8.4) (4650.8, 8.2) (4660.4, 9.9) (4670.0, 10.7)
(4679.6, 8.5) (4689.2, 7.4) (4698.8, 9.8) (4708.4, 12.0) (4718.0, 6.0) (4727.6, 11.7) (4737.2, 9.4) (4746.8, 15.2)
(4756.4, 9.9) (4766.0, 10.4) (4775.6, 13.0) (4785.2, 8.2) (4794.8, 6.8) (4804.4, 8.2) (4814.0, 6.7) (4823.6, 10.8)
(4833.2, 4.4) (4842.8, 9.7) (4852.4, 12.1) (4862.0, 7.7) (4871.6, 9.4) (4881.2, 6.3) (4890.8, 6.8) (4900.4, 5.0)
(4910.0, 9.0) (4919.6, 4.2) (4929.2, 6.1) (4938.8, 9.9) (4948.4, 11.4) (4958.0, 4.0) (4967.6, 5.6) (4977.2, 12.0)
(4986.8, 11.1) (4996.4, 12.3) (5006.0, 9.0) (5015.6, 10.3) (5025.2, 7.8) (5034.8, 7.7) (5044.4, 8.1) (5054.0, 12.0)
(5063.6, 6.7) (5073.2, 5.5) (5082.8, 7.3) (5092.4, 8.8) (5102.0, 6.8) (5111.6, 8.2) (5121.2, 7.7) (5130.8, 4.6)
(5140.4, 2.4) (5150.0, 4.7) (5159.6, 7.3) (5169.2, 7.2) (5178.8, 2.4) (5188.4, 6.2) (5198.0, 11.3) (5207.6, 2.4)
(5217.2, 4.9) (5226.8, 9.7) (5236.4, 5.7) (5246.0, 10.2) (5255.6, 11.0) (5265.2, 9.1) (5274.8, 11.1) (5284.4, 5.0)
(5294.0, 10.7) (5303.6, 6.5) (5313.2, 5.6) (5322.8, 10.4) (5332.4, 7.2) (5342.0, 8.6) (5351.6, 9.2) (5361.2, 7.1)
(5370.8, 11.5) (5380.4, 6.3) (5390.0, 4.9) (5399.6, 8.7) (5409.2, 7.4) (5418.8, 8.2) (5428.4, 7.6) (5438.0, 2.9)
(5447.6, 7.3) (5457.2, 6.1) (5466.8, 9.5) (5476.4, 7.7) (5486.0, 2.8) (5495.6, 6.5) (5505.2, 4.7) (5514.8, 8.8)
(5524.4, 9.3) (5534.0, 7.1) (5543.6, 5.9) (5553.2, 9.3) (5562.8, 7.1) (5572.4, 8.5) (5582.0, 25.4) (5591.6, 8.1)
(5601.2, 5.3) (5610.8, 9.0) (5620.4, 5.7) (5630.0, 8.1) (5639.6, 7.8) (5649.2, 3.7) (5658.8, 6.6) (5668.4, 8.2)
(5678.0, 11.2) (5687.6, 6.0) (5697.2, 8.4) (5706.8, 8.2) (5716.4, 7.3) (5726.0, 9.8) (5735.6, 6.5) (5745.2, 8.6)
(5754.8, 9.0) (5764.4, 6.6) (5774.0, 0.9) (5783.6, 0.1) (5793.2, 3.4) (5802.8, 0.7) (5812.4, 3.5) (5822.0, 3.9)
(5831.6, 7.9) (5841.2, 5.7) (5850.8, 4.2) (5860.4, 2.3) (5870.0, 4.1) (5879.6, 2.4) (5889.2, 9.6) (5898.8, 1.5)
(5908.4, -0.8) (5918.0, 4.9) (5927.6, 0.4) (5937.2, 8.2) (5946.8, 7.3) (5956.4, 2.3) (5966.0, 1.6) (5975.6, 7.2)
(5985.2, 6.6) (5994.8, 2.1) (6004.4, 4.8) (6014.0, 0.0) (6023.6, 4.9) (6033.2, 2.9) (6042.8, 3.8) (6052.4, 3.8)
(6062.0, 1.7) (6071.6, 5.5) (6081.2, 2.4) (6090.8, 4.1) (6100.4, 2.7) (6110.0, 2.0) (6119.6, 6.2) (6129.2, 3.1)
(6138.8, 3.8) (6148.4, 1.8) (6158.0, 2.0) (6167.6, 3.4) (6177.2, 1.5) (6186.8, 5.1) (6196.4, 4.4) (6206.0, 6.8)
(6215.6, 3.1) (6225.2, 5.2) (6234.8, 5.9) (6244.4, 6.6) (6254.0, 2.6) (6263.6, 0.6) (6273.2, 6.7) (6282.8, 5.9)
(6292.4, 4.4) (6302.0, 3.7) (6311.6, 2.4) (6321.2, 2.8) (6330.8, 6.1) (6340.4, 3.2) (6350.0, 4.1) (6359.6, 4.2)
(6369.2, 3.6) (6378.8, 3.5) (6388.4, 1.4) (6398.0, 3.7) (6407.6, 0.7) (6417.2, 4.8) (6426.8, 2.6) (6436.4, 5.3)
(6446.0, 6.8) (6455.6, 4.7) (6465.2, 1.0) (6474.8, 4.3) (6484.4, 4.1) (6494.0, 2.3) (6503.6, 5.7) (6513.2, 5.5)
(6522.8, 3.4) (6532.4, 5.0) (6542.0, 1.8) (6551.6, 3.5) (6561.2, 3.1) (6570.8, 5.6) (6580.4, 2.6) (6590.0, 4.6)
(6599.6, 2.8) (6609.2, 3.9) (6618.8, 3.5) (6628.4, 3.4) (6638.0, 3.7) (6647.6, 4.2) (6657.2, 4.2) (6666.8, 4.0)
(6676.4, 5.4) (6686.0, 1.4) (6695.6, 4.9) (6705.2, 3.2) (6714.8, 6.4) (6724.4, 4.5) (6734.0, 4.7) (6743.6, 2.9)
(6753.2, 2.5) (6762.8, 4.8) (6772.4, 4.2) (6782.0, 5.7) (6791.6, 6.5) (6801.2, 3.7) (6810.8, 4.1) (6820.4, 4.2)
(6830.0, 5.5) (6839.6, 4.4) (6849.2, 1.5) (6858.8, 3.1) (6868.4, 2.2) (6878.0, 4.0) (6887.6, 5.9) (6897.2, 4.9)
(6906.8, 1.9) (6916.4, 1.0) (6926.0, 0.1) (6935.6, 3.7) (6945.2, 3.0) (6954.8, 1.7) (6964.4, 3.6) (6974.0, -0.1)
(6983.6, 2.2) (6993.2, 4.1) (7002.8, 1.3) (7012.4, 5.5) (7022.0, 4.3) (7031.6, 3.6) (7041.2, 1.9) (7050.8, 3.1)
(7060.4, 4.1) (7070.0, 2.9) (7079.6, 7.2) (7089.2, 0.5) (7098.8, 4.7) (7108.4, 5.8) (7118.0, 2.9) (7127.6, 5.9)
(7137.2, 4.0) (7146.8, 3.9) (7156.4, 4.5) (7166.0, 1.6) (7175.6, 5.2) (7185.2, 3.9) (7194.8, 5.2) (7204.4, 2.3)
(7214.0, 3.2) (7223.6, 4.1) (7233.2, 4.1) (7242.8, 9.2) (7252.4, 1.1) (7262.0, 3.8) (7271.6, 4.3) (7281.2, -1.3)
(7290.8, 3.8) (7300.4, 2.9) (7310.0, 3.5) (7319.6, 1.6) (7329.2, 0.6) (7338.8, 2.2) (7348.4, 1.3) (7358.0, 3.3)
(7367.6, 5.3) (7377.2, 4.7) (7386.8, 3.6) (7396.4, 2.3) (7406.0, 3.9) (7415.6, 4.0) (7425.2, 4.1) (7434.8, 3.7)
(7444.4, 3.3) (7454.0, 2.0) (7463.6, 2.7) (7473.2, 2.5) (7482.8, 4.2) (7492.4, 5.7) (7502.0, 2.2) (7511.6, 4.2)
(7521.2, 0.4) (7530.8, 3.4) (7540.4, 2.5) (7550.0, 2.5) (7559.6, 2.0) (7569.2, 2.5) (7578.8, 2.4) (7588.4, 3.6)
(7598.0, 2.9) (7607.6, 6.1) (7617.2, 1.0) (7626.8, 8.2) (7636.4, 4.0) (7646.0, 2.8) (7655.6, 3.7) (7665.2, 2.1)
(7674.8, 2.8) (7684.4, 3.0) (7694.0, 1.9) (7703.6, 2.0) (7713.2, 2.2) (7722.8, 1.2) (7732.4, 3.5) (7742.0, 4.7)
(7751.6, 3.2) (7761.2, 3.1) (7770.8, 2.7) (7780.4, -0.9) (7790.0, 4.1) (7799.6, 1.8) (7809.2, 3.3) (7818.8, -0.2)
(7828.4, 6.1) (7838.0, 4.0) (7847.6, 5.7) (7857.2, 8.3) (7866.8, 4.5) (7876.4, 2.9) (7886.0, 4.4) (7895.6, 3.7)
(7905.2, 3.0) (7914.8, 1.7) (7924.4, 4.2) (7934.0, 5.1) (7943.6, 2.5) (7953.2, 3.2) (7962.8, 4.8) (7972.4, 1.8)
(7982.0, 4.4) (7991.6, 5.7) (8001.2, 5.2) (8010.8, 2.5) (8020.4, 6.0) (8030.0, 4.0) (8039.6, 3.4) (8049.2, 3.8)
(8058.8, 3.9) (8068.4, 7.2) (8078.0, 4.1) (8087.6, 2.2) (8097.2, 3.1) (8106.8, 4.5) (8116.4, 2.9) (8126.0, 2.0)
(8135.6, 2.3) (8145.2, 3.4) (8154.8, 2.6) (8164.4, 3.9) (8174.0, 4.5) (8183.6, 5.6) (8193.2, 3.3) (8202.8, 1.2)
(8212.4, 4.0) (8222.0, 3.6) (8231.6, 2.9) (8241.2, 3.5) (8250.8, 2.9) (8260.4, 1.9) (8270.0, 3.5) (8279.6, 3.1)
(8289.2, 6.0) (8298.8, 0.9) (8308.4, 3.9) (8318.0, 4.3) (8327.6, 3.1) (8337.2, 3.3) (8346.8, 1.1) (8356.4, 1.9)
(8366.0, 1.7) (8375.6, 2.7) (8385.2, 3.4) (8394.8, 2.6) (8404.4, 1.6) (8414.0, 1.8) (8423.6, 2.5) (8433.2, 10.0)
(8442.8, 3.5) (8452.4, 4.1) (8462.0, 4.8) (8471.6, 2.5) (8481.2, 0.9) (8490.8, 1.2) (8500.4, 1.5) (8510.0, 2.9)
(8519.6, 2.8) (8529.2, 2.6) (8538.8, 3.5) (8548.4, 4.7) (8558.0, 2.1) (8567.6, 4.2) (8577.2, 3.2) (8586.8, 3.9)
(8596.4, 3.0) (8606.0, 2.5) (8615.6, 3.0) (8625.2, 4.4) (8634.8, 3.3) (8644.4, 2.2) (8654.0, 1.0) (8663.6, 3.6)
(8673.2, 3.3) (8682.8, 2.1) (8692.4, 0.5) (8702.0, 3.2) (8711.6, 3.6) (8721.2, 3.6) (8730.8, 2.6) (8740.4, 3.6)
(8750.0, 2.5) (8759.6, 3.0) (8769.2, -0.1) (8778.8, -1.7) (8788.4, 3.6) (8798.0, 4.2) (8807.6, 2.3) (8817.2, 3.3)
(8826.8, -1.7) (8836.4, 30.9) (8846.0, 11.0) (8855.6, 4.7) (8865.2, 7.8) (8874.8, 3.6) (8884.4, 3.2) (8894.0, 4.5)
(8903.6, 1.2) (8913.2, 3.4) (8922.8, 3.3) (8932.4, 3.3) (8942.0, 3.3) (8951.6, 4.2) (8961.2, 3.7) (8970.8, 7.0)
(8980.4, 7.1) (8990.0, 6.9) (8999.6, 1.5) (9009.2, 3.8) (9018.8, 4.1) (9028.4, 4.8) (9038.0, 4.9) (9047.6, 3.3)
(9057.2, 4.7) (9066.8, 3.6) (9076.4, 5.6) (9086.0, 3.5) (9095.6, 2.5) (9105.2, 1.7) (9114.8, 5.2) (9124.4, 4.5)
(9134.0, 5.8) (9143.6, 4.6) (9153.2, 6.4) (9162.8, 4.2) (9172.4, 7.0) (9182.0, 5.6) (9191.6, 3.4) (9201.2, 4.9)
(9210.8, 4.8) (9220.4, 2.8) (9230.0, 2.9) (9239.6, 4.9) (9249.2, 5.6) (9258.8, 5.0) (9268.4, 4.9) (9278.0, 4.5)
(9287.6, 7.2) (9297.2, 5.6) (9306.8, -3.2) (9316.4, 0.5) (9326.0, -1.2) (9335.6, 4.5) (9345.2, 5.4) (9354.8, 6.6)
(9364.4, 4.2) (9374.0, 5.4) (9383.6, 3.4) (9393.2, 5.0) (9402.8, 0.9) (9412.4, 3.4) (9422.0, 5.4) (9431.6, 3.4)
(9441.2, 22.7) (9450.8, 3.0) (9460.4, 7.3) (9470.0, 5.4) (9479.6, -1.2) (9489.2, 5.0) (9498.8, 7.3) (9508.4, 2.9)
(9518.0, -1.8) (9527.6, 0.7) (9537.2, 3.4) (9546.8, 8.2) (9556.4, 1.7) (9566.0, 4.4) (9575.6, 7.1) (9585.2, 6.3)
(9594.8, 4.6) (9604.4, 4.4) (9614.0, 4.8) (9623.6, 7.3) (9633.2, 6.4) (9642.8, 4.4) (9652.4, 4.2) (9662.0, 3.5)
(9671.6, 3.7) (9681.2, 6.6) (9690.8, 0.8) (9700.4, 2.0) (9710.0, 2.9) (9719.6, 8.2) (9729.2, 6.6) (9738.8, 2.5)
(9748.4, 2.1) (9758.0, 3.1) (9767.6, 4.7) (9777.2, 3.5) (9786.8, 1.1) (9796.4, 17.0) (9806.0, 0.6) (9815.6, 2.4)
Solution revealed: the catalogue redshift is 1.37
